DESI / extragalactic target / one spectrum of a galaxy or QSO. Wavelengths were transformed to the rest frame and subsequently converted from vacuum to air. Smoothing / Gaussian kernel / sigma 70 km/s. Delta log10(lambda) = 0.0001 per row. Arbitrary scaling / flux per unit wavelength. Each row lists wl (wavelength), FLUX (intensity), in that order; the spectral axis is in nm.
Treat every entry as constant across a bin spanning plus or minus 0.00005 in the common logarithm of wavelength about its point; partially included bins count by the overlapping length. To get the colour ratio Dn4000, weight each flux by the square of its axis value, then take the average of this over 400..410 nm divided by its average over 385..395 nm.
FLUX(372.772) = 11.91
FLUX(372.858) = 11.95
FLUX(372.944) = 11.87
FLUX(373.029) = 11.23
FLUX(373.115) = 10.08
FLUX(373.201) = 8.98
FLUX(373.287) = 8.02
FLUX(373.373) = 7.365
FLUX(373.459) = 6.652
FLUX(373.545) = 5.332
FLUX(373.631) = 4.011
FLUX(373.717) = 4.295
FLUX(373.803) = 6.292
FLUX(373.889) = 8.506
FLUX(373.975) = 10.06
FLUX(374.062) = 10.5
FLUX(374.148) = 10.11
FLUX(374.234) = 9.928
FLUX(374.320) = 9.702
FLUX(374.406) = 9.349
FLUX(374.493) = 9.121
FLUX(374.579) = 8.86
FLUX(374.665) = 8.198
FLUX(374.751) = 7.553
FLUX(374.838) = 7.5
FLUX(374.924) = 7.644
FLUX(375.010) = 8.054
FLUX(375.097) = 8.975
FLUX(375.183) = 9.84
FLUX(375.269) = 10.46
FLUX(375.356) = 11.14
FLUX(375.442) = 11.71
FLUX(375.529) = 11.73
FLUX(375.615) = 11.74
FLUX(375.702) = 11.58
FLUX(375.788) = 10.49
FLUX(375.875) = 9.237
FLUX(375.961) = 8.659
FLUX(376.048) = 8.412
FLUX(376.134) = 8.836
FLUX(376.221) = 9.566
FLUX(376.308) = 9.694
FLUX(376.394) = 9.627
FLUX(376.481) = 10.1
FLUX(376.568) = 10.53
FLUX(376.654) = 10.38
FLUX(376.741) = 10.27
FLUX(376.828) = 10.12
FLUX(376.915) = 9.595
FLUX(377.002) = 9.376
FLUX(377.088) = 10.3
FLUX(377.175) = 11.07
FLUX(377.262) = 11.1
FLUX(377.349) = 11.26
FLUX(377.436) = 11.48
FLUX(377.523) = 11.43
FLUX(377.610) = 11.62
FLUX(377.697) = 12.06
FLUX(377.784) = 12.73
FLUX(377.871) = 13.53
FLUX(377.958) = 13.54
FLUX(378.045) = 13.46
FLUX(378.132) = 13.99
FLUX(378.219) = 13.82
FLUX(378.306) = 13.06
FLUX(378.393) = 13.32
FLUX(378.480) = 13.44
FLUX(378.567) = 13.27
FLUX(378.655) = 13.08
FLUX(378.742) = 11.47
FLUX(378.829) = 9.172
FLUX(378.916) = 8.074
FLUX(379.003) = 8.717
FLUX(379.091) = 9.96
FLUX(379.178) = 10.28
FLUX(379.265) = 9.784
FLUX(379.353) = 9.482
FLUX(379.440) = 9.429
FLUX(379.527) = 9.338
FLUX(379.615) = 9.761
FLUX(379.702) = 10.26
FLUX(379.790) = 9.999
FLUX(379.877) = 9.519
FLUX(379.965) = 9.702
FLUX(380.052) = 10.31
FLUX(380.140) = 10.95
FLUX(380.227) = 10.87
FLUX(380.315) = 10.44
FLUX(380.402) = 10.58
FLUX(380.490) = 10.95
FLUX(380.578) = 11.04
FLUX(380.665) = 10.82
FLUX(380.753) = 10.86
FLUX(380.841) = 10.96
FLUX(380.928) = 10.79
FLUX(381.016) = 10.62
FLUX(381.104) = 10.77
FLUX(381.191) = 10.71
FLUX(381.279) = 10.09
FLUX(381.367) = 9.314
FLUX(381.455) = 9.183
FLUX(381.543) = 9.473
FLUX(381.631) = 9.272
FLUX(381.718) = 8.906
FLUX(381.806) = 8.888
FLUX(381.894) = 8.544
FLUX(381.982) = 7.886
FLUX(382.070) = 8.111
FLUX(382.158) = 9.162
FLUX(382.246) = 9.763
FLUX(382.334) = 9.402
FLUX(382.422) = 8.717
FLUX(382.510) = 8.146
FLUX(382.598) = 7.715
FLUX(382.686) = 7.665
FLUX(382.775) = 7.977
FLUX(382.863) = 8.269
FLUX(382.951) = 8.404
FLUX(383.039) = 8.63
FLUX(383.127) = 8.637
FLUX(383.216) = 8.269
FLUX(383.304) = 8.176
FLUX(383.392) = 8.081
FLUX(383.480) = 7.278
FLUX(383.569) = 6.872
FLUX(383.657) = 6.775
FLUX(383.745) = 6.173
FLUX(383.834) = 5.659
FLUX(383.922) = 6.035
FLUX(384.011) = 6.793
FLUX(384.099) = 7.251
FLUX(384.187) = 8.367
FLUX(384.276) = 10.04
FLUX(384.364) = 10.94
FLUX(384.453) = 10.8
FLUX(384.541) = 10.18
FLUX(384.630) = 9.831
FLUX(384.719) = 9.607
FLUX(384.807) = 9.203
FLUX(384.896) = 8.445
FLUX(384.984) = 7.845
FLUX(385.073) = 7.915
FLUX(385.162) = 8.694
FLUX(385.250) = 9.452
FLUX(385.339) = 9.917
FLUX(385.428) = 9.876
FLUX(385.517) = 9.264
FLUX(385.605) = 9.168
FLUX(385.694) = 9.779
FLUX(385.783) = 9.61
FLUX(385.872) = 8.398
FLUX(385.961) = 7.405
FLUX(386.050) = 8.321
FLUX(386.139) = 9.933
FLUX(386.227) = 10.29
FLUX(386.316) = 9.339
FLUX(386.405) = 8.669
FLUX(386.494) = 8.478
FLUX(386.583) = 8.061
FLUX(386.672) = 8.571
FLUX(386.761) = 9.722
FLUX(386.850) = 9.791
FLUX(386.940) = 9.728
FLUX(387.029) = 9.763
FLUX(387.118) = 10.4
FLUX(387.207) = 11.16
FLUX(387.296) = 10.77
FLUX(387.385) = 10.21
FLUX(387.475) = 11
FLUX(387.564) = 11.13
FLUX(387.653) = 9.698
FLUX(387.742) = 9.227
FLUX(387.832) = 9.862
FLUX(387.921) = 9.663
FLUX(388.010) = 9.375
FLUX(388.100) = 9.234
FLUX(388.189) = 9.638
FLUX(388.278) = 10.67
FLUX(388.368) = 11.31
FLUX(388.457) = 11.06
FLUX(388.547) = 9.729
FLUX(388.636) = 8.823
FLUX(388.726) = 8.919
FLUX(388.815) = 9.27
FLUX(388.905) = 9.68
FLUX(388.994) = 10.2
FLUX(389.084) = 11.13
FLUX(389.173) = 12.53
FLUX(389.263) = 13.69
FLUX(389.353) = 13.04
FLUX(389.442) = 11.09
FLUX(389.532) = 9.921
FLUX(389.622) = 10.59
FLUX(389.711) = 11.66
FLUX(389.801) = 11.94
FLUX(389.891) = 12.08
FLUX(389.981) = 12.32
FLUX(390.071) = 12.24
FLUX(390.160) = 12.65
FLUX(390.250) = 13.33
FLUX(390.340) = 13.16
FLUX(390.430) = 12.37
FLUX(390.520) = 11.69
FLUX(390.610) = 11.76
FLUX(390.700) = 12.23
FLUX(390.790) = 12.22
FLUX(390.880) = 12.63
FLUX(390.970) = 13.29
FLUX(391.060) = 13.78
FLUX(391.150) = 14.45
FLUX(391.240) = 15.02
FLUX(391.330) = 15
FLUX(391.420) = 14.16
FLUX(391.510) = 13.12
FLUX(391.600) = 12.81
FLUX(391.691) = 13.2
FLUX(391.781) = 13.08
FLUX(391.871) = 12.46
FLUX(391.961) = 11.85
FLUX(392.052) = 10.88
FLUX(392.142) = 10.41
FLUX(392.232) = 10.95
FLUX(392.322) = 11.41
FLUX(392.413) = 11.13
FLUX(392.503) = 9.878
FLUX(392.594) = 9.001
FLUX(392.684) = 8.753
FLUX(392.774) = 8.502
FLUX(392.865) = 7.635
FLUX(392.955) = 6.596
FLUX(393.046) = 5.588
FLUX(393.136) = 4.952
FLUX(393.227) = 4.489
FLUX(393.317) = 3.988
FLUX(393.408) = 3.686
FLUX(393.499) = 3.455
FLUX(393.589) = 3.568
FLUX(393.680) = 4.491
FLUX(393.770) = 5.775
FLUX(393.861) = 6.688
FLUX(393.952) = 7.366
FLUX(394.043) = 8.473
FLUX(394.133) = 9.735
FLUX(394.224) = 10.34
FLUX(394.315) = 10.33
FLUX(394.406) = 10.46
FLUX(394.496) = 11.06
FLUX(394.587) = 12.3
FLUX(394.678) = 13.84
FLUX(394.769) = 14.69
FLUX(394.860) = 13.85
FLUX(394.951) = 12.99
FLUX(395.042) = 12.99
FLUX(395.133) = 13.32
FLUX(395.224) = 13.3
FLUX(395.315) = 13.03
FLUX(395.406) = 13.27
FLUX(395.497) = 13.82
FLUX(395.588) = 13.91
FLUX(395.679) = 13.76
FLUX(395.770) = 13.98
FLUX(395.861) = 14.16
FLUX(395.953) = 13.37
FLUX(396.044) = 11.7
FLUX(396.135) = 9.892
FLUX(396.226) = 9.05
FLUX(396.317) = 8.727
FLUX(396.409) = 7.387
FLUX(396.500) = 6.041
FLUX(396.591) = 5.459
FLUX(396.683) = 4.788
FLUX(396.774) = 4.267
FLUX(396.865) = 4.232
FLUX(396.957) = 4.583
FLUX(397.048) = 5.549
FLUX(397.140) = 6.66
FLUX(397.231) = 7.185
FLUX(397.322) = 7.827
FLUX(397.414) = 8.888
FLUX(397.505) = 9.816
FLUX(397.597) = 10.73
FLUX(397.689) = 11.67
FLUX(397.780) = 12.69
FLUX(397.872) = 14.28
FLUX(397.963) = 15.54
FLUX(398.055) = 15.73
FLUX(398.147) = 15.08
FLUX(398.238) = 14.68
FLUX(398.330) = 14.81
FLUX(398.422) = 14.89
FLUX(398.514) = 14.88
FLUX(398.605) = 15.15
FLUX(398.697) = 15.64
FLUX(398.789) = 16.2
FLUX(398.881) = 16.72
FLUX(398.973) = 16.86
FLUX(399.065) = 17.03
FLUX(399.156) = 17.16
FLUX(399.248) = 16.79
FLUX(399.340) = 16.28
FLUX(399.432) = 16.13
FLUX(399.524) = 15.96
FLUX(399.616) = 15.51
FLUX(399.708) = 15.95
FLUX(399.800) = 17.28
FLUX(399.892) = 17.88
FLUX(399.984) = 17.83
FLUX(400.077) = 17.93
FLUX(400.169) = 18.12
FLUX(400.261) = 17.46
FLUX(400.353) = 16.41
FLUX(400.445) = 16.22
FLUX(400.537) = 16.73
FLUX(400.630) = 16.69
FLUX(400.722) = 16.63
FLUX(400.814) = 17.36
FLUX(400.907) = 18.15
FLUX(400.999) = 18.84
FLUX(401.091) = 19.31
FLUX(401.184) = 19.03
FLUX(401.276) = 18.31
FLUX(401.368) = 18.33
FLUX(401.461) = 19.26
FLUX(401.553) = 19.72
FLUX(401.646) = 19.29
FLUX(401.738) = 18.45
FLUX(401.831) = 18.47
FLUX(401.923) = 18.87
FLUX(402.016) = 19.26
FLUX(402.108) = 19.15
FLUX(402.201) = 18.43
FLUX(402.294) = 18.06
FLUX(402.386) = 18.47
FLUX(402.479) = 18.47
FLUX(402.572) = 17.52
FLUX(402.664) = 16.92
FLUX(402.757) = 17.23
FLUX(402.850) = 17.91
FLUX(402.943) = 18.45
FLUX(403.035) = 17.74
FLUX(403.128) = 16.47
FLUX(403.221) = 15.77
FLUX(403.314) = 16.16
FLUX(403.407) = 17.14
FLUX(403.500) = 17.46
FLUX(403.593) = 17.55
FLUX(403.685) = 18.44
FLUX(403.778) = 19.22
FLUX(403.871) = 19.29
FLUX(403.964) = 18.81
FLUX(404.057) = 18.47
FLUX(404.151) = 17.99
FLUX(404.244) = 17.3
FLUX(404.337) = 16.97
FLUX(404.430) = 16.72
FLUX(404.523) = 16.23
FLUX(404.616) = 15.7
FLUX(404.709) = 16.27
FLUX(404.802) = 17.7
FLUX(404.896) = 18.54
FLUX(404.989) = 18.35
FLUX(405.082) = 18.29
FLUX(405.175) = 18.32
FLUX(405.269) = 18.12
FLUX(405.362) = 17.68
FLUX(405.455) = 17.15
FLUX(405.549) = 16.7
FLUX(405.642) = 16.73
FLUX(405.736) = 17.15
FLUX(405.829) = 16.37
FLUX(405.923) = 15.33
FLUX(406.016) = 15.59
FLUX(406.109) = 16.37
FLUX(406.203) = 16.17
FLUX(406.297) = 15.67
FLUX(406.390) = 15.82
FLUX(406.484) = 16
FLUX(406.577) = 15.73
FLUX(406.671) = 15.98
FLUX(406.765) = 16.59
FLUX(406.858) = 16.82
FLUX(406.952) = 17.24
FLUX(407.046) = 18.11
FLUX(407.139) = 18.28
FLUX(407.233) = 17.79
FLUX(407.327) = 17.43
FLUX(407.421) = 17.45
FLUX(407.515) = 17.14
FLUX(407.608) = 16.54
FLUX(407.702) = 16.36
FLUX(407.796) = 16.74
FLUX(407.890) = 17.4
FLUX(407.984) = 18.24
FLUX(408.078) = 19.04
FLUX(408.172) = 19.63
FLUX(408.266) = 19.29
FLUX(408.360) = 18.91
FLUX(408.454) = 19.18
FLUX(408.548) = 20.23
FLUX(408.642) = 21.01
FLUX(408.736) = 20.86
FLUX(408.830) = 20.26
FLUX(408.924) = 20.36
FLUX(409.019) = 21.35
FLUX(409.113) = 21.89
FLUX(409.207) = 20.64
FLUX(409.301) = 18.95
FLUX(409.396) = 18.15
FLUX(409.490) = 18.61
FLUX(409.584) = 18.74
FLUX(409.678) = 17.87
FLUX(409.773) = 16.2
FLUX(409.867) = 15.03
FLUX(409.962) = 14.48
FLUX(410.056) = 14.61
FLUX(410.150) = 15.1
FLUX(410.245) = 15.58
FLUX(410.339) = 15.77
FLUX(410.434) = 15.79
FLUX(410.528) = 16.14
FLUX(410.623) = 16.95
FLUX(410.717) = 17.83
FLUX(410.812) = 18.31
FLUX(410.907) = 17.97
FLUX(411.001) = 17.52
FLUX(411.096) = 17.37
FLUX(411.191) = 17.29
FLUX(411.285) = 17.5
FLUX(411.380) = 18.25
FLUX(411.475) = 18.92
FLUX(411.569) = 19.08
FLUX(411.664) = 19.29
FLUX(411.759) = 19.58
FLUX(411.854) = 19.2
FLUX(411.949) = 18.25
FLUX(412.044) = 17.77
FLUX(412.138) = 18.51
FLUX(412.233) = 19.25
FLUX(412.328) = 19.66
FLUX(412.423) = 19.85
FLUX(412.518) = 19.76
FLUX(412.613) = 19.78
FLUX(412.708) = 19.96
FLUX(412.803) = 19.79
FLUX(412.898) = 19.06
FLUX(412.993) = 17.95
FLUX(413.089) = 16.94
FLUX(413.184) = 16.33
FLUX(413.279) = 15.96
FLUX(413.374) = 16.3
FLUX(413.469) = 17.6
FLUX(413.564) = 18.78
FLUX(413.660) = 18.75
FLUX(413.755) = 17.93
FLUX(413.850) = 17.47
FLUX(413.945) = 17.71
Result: 1.9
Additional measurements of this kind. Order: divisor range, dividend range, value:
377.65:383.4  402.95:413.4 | 2.01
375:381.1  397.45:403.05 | 1.75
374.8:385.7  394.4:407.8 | 1.76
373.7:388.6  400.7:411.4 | 2.07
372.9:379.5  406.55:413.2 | 2.13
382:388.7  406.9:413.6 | 2.28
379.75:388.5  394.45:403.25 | 1.70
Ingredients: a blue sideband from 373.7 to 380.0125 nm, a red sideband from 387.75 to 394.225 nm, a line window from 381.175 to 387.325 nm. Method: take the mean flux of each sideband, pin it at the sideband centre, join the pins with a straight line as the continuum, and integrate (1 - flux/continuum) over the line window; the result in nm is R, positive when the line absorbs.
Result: 0.88 nm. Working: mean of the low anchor 10.3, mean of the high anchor 10.3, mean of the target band 8.82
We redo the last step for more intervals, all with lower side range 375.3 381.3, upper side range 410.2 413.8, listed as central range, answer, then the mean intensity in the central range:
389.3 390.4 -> 0.11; 12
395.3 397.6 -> 0.85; 9.23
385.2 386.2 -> 0.26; 9.22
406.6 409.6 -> -0.23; 18.6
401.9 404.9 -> -0.27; 17.7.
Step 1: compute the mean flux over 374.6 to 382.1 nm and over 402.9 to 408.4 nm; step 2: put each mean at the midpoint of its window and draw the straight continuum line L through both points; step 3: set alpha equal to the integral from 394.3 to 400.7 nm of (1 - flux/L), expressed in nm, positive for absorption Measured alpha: 0.95 nm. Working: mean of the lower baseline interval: 10.4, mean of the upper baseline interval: 17.3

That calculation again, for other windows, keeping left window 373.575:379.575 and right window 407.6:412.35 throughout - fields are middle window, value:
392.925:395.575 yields 0.944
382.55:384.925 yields 0.738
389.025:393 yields 0.522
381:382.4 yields 0.255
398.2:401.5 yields -0.234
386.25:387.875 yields 0.378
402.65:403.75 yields -0.049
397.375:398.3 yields 0.141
